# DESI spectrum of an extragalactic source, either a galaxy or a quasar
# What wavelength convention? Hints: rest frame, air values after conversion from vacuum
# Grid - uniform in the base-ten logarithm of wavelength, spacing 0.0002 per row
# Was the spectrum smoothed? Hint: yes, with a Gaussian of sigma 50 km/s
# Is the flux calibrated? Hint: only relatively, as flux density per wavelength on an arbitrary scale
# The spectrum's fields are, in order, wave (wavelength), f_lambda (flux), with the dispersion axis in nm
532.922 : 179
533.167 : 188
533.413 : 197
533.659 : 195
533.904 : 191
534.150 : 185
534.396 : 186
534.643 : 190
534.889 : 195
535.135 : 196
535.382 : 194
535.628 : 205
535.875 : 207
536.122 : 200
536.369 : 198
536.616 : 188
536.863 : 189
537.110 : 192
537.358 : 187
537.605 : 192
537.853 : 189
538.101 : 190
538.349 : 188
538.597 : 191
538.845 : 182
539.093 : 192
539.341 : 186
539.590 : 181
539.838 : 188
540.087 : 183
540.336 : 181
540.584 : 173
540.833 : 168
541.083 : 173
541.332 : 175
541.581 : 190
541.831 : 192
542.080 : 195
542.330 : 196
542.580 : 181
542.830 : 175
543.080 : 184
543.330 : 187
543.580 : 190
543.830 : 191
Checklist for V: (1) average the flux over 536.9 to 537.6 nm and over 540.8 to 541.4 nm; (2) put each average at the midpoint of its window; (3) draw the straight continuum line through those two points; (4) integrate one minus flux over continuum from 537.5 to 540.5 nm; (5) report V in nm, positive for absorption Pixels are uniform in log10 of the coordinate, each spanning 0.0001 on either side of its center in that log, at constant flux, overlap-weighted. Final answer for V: -0.08 nm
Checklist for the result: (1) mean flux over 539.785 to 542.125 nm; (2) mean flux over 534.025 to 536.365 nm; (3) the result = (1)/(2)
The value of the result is 0.93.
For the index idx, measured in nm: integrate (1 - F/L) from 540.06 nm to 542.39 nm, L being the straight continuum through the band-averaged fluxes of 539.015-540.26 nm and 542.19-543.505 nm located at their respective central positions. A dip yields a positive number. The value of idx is 0.04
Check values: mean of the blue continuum 186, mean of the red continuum 185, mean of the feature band 182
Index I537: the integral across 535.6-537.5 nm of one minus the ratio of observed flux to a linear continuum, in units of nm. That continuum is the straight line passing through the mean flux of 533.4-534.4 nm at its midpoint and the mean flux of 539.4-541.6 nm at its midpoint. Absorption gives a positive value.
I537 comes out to -0.094 nm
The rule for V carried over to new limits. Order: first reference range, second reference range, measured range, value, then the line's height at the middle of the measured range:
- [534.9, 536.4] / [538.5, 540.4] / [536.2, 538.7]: 0.03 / 193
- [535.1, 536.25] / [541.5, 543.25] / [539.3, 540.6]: 0.07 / 192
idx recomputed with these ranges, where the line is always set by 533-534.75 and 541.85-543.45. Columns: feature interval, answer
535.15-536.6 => -0.08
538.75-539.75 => 0.01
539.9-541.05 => 0.07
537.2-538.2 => -0.01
